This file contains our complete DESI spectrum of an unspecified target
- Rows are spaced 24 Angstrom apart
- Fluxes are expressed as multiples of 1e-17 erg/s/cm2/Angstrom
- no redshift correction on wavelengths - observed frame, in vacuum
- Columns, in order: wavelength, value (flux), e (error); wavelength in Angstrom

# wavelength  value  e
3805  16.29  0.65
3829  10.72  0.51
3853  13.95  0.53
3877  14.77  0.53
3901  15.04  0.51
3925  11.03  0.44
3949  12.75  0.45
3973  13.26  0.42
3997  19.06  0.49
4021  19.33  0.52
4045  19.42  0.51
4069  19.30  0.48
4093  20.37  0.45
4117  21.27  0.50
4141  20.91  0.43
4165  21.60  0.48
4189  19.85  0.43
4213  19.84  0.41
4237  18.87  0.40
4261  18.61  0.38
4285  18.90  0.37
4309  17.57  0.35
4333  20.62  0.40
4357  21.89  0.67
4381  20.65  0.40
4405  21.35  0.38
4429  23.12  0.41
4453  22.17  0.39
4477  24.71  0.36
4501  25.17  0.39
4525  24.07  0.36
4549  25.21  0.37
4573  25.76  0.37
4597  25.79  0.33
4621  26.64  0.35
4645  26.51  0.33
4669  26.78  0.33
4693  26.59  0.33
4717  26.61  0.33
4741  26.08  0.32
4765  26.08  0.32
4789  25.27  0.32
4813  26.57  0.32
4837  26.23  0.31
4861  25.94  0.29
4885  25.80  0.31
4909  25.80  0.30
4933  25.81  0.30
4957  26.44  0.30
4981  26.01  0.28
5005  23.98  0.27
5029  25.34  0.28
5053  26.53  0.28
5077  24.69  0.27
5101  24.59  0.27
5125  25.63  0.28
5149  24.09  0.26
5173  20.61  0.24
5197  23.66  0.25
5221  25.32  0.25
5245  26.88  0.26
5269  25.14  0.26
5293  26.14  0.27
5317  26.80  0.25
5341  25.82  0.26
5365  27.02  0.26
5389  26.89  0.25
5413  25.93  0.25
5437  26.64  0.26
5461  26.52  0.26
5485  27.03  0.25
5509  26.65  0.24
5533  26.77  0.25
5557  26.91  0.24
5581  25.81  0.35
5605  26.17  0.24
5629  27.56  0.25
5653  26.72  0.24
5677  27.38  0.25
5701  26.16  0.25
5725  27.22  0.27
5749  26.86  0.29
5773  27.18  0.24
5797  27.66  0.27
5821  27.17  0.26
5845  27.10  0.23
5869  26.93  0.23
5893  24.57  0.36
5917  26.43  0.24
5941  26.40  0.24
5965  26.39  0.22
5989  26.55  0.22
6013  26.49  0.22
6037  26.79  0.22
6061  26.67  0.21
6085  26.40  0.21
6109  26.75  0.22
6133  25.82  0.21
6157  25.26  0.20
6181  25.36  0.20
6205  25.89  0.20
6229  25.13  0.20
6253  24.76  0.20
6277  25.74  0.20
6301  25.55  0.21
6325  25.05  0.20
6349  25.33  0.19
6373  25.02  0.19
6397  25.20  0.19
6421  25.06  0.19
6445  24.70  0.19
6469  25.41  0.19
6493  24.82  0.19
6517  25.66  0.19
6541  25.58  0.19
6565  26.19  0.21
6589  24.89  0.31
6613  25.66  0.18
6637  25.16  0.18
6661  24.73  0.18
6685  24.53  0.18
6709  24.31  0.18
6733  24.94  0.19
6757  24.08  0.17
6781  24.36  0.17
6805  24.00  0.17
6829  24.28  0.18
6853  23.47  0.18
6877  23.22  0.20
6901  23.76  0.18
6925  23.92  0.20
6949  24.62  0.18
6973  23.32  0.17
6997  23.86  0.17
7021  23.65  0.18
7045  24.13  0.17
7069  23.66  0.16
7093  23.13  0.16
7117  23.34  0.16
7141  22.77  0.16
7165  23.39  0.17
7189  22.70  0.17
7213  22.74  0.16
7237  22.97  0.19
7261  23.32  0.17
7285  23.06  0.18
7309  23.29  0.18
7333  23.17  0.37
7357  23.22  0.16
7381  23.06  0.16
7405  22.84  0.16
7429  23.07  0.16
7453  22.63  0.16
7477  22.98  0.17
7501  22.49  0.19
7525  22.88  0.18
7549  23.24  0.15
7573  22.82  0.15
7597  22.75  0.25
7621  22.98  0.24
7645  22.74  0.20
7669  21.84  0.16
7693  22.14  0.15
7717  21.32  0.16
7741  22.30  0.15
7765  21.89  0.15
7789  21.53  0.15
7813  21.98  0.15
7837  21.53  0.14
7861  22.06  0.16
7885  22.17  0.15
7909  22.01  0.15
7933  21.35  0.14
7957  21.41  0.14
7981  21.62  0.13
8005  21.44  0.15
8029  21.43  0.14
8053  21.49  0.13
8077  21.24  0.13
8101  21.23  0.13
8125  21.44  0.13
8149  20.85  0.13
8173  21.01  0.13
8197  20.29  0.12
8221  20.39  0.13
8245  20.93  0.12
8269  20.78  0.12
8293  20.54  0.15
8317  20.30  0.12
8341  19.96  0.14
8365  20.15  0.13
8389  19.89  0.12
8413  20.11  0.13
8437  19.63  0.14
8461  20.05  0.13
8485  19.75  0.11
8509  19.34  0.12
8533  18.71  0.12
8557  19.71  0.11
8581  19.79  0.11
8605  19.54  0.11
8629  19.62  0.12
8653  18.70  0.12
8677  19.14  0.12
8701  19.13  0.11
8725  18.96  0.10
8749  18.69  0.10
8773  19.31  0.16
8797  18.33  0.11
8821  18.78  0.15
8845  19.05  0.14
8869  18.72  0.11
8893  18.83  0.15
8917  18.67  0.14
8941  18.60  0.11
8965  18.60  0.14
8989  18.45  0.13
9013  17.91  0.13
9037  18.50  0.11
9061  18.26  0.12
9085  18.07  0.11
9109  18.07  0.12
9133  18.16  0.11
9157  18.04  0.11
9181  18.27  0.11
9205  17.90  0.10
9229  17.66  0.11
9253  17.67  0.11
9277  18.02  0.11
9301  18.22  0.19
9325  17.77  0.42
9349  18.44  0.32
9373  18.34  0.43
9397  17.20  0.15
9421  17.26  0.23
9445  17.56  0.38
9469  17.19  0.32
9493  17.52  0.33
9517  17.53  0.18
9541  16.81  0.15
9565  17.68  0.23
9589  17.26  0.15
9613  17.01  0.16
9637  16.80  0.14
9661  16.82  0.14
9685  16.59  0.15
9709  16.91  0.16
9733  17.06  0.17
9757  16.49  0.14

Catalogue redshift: 0.00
